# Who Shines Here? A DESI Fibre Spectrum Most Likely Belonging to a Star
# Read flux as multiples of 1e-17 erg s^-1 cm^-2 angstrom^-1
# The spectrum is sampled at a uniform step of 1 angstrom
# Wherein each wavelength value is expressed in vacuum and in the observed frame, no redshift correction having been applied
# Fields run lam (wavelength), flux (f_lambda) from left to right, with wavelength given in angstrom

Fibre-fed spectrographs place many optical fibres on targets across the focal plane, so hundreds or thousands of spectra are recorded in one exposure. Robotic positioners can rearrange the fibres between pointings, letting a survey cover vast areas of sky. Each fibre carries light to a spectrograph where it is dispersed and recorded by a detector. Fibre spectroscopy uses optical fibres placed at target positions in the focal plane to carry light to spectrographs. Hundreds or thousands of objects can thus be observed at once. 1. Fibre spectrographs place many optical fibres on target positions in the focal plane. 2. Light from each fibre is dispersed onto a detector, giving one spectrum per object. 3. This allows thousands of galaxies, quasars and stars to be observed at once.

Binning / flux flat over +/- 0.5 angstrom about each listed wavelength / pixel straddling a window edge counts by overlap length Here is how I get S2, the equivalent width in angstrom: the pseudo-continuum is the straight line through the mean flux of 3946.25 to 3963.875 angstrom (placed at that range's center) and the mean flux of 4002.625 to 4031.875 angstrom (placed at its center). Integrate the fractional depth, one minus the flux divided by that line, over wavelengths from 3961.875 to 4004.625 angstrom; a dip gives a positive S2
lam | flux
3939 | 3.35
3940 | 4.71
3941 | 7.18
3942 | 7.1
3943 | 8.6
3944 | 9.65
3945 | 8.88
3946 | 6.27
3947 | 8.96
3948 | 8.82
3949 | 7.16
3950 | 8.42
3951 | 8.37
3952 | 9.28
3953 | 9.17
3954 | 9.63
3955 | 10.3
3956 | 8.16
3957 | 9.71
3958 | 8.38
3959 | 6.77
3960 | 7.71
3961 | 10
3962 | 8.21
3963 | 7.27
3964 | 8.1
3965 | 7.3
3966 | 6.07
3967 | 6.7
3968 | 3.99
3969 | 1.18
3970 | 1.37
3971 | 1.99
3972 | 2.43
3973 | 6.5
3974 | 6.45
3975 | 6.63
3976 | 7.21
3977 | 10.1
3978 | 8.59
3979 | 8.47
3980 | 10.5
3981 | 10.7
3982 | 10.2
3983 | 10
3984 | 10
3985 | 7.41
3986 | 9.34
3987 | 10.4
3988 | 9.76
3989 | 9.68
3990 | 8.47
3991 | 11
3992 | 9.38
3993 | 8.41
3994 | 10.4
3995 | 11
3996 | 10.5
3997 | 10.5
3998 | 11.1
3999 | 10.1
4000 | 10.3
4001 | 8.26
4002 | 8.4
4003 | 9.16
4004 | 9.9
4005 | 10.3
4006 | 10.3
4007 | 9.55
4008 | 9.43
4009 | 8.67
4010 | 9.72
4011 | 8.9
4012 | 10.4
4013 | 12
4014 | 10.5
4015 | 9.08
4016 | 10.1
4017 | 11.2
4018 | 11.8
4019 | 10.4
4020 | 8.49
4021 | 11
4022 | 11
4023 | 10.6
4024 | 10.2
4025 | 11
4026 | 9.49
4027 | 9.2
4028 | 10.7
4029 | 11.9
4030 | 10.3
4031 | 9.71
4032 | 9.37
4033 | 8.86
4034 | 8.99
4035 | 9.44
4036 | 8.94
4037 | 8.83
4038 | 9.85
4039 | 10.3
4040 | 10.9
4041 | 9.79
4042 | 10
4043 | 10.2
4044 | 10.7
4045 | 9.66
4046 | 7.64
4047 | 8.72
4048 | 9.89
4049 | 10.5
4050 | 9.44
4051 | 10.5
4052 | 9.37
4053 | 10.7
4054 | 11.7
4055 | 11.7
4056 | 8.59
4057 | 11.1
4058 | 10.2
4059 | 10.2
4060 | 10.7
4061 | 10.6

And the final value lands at 5.1 angstrom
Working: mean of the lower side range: 8.56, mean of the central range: 8.23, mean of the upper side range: 10.2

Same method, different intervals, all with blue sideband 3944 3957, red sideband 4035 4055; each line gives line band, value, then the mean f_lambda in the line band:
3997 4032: -2.1 angstrom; 10.1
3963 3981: 5.5 angstrom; 6.25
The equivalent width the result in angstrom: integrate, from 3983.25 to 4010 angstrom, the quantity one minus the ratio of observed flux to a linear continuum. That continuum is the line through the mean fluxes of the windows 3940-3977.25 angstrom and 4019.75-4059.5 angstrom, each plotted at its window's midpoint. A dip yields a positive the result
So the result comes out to -3.62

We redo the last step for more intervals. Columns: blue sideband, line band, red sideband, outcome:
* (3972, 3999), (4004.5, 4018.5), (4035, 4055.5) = -0.88 angstrom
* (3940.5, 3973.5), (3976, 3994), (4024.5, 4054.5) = -3.01 angstrom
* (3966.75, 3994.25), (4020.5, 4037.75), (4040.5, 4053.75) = -1.36 angstrom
